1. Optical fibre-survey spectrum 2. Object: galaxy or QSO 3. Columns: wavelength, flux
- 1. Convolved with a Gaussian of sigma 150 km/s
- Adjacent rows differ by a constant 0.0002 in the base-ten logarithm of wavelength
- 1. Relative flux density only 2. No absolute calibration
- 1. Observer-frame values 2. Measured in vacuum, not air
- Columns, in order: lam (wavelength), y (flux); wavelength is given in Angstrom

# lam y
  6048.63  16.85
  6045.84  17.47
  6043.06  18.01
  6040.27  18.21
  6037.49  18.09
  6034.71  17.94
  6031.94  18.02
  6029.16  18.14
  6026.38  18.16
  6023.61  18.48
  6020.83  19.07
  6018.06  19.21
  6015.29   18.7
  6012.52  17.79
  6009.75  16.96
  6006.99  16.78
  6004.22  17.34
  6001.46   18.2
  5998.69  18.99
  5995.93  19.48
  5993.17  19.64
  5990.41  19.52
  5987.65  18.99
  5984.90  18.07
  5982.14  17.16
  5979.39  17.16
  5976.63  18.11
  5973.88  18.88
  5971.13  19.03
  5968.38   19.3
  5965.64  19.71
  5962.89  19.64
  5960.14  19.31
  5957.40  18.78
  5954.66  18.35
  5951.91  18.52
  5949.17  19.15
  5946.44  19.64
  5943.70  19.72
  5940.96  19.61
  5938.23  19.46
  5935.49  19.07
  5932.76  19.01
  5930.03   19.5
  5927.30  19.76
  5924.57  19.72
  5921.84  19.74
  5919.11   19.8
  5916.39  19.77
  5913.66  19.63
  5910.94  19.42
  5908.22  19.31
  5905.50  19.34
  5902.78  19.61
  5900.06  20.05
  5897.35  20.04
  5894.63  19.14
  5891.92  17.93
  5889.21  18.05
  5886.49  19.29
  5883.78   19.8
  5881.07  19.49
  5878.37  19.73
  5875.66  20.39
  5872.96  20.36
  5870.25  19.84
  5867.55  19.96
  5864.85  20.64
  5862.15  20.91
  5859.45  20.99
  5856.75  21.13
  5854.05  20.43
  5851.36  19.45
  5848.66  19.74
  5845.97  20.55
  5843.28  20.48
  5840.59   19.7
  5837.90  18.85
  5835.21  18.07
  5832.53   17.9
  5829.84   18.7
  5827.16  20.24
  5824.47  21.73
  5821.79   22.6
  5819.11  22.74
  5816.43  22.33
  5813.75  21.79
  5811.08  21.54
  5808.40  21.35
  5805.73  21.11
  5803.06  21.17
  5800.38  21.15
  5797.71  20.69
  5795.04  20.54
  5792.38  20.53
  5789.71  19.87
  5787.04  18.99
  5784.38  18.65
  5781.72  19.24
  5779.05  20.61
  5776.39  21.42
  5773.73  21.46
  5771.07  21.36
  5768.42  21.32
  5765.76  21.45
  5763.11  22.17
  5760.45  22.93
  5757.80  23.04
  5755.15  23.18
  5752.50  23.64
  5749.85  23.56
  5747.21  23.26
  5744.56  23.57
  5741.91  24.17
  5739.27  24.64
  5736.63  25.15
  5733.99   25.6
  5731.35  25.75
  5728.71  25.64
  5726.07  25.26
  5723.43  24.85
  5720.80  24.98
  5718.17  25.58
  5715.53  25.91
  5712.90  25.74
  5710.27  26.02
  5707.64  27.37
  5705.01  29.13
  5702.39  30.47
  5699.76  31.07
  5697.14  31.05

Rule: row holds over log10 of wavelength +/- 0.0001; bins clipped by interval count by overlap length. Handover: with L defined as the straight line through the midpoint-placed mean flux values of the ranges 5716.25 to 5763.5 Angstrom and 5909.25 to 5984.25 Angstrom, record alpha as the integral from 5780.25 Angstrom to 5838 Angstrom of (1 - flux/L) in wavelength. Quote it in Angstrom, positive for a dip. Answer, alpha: 5.4 Angstrom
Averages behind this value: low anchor 24.3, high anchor 19.1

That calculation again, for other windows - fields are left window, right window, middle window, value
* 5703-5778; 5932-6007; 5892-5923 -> 1.1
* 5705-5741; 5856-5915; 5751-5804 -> 5.7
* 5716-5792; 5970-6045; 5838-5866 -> 1.0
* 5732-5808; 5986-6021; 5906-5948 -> 0.2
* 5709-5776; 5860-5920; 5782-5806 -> 2.4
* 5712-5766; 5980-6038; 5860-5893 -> 2.4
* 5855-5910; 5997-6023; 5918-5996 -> -1.1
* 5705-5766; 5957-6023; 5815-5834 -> 1.4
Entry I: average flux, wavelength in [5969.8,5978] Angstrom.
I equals 18.7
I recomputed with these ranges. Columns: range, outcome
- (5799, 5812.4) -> 21.3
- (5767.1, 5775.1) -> 21.4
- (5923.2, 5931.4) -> 19.7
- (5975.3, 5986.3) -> 17.6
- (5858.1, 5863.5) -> 20.9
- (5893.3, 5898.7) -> 19.6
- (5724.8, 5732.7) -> 25.5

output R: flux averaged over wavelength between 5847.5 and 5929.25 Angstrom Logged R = 19.8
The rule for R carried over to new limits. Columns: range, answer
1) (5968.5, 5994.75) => 18.6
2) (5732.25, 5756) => 24.1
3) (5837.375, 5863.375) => 20.3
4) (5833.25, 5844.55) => 19.2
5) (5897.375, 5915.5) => 19.6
